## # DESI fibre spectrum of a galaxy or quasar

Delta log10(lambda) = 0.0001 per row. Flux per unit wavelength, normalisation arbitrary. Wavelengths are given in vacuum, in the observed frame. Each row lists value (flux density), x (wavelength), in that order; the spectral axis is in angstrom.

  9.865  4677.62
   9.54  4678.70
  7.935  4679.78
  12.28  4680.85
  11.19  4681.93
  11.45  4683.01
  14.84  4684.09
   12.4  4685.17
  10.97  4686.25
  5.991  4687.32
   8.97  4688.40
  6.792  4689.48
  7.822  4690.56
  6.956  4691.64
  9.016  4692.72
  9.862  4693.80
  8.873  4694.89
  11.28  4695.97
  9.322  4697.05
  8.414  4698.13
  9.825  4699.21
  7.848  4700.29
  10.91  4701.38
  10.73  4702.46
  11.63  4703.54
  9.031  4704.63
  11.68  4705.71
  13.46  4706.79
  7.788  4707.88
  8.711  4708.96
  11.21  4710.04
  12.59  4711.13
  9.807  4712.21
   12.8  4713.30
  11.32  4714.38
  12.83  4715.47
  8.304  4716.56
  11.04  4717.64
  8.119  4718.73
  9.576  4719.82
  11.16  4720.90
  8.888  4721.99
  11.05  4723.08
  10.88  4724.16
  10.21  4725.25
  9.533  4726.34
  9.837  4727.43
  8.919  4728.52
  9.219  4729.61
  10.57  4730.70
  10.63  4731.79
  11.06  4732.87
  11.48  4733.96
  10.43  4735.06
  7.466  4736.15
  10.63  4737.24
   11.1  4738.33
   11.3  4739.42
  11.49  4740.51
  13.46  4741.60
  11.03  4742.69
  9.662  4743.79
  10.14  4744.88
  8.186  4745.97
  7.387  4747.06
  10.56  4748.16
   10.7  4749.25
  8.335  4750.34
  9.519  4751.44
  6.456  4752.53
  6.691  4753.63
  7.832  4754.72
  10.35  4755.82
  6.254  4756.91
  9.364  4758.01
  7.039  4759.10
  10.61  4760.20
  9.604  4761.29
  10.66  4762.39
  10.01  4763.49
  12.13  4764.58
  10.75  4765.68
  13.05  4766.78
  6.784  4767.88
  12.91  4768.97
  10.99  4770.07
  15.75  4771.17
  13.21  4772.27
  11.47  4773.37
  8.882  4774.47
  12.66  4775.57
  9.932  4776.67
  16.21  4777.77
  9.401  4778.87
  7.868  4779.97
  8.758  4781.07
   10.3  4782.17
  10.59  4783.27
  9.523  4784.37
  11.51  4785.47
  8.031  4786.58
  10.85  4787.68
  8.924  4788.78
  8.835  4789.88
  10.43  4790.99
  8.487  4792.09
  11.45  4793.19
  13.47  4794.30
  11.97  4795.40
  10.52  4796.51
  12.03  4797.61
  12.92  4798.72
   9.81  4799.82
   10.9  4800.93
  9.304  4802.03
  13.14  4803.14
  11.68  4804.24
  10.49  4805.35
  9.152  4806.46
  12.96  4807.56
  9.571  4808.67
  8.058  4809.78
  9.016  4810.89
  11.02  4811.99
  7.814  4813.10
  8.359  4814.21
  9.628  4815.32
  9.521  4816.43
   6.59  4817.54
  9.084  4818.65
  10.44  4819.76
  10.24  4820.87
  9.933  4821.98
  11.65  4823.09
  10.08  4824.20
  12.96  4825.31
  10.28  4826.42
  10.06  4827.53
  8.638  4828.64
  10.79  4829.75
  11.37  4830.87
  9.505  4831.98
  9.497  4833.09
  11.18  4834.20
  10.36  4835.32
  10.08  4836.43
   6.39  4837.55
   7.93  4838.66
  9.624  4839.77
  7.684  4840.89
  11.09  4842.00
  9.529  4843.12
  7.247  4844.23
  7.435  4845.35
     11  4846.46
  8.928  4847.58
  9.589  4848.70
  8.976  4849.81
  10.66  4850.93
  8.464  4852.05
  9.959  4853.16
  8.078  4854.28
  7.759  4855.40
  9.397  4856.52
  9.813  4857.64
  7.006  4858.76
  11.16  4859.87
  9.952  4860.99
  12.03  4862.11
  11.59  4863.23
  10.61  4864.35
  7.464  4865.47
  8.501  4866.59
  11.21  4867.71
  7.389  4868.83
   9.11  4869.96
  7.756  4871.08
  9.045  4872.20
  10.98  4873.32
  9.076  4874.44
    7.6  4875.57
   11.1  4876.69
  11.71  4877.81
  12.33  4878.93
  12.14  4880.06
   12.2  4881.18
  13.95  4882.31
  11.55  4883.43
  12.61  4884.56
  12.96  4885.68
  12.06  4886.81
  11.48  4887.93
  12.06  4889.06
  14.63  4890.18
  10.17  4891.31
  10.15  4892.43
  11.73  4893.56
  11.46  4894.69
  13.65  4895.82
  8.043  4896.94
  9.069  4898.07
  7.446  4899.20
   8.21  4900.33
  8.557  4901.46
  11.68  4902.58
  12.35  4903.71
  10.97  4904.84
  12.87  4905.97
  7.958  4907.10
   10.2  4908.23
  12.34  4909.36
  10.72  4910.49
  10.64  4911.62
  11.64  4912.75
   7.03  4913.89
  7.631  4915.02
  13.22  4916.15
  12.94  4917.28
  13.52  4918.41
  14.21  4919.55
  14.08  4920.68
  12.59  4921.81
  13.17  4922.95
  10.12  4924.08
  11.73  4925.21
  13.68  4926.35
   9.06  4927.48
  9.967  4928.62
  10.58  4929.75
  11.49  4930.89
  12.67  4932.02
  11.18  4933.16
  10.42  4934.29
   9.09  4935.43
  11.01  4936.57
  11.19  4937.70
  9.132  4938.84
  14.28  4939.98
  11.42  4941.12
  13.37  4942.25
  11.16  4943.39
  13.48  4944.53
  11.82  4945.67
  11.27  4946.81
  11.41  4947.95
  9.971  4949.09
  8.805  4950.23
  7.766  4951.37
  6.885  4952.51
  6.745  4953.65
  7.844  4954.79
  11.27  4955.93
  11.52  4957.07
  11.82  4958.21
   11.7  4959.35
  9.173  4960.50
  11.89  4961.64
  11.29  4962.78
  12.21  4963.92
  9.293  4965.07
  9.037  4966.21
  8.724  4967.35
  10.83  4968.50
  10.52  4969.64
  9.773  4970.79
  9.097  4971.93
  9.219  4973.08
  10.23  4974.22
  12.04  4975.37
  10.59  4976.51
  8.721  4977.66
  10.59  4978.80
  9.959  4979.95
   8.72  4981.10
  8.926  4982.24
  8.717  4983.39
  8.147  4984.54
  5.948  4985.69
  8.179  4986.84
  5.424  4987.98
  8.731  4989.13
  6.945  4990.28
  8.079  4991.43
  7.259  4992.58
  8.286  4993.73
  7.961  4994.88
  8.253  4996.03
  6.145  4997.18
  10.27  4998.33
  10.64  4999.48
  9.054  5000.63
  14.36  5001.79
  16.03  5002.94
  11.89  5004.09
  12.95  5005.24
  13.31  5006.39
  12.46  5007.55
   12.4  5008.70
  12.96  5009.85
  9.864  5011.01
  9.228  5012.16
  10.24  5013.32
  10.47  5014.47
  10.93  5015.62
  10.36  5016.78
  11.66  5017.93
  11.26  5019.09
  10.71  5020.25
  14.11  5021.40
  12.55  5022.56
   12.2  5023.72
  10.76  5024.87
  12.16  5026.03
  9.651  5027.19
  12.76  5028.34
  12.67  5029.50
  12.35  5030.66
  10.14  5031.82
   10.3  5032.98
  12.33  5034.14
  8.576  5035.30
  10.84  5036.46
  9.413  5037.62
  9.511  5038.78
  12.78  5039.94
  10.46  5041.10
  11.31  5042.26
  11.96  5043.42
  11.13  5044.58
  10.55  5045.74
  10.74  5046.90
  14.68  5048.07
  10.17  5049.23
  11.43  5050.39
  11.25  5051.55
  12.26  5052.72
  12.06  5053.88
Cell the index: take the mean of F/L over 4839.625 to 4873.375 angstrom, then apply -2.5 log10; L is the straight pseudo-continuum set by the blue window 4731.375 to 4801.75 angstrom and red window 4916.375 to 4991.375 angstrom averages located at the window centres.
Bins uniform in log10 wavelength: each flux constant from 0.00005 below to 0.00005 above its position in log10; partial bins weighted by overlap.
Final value 0.118 mag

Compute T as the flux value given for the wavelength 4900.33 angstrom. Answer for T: 8.21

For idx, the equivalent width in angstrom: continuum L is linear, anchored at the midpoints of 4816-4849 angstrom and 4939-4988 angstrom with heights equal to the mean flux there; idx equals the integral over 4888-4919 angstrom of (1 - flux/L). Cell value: -2.96 angstrom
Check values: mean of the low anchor 9.62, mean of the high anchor 10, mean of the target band 10.8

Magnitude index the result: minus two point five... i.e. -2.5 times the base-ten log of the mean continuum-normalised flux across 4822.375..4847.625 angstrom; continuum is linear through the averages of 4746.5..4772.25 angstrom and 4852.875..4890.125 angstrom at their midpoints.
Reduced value 0.05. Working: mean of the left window 9.8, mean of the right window 10.4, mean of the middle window 9.73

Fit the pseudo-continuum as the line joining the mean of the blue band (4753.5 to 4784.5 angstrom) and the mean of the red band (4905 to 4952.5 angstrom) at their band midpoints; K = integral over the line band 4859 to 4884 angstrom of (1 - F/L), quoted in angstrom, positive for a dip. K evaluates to 1.3 angstrom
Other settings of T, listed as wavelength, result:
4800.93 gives 10.9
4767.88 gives 6.784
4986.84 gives 8.179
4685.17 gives 12.4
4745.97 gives 8.186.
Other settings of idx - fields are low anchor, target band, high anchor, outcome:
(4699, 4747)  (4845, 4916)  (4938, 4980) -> 0.8 angstrom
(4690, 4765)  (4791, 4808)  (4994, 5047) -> -1.6 angstrom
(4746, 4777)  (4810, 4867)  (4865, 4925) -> 5.3 angstrom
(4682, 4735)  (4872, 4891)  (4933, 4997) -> -3.4 angstrom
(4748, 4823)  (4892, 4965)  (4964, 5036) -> -4.5 angstrom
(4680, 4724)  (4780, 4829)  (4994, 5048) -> 1.4 angstrom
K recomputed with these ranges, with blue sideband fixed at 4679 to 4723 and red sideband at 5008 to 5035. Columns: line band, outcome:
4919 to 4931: -1.0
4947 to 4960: 1.7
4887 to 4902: 0.4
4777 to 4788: 0.1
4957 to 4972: 0.9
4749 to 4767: 1.8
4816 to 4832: 0.7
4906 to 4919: 0.2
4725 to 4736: 0.1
